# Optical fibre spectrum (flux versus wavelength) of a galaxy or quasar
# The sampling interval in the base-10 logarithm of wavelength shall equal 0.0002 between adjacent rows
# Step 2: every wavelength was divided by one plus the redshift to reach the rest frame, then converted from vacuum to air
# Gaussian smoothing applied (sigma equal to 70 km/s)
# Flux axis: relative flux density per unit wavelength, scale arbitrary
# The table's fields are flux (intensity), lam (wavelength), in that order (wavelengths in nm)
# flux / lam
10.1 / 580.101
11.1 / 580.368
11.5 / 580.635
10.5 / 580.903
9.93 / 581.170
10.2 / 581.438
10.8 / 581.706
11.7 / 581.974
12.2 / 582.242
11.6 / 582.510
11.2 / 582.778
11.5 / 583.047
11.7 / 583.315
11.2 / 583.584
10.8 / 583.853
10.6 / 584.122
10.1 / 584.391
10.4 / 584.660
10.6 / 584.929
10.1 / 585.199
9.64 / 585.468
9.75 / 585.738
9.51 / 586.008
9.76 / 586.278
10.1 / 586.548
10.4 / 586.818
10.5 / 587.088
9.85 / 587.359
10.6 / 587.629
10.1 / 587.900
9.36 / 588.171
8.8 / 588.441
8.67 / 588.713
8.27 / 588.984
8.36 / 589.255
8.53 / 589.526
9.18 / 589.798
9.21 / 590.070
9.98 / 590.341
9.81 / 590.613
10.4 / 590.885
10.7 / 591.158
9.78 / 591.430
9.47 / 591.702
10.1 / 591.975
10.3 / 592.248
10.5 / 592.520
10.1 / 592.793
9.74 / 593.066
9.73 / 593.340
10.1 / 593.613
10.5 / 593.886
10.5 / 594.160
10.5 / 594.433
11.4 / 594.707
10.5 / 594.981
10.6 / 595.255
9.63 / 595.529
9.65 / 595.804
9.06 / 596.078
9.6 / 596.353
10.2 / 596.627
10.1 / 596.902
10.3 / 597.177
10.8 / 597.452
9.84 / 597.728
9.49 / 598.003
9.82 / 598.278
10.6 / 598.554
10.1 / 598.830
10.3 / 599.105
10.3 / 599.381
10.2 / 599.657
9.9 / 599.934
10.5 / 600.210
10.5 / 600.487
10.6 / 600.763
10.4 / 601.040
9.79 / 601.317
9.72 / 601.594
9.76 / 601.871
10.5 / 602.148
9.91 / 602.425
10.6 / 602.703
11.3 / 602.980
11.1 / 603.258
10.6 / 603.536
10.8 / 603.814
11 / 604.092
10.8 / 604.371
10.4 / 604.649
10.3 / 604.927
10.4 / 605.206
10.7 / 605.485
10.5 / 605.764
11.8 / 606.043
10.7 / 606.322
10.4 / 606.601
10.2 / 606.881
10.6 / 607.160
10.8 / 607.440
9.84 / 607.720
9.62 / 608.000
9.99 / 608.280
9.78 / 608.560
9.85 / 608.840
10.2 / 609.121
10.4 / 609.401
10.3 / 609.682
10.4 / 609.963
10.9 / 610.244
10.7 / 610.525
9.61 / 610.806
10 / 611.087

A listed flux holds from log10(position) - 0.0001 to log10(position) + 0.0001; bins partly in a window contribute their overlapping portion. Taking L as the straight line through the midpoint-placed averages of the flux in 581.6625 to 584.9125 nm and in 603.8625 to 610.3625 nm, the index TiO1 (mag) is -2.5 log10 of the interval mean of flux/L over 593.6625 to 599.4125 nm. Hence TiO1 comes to 0.059 mag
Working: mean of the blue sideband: 11.1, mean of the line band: 10.2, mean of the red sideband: 10.4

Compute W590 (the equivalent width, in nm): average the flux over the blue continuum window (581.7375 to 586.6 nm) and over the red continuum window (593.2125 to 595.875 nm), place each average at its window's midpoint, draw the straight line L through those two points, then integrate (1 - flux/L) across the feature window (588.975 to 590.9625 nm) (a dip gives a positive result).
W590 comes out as 0.24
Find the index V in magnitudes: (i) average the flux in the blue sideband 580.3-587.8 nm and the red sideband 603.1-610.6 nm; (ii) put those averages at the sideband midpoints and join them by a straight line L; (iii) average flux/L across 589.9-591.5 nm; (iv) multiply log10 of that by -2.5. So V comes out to 0.07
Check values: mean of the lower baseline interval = 10.6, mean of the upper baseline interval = 10.5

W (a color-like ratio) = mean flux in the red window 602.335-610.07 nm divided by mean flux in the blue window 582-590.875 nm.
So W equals 1.04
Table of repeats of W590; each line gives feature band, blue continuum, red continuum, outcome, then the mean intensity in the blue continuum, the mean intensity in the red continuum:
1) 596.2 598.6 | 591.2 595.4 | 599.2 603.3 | 0.06 nm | 10.3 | 10.3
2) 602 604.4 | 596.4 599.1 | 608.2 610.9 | -0.13 nm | 10.1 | 10.2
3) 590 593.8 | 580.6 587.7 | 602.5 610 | 0.20 nm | 10.6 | 10.5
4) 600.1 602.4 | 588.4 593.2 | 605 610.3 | -0.03 nm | 9.57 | 10.4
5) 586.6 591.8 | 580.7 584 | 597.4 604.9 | 0.60 nm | 11.1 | 10.4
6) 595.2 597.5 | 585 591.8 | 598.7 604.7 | 0.04 nm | 9.64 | 10.4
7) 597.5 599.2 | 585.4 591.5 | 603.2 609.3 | 0.00 nm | 9.62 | 10.5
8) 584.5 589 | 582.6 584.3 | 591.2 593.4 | 0.38 nm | 11.1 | 10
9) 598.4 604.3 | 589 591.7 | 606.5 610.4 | -0.28 nm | 9.49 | 10.2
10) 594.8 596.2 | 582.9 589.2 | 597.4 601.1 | 0.03 nm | 10.1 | 10.2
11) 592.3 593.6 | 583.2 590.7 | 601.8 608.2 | 0.00 nm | 9.85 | 10.6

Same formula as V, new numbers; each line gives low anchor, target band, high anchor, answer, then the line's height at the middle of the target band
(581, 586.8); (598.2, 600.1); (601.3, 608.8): 0.03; 10.5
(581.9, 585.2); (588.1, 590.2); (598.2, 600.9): 0.23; 10.8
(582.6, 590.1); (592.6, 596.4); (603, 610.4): 0.01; 10.2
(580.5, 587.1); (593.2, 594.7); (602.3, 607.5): 0.03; 10.7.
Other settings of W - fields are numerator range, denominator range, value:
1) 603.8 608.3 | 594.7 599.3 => 1.04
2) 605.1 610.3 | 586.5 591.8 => 1.08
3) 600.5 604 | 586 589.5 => 1.10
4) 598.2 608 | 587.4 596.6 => 1.06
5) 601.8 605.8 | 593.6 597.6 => 1.04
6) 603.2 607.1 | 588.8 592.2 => 1.13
